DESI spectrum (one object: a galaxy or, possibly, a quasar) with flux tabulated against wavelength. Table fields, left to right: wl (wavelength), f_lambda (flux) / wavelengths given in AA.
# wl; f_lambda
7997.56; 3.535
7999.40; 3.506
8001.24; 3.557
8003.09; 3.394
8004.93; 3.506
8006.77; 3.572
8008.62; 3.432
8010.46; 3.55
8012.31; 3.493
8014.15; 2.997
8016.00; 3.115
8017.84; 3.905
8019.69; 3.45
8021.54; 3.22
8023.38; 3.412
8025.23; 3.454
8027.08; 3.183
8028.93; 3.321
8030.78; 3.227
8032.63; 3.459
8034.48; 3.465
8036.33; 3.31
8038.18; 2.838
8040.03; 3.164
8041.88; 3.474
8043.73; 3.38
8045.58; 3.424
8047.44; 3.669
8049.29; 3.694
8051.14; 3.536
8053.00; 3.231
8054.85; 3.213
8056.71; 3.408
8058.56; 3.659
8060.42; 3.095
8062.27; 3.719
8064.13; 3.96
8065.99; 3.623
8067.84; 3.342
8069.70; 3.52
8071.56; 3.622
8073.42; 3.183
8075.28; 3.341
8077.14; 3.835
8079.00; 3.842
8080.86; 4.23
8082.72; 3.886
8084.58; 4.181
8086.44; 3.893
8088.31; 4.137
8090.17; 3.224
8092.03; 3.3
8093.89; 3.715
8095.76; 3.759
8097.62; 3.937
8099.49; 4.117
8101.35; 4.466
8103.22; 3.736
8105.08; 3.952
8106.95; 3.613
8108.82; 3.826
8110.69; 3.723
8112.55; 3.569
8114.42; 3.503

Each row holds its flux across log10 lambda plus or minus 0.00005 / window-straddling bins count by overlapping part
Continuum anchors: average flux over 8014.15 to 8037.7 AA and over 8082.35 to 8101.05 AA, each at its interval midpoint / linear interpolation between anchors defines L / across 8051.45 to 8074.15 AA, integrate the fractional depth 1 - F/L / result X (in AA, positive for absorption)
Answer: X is 1.0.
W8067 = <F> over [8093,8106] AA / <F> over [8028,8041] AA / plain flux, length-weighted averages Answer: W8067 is 1.2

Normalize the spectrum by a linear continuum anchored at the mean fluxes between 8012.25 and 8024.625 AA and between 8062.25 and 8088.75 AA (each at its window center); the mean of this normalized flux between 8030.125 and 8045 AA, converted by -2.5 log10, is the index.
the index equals 0.063 mag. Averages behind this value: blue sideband 3.37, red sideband 3.75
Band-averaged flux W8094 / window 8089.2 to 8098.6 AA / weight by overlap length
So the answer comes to 3.59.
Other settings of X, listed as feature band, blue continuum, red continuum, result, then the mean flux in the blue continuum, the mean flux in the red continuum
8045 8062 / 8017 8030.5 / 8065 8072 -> 0.2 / 3.41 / 3.52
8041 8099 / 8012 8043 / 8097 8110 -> 0.8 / 3.32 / 3.94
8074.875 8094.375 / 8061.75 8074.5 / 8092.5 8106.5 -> -0.2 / 3.56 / 3.92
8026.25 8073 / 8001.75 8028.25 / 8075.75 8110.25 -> 2.4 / 3.41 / 3.86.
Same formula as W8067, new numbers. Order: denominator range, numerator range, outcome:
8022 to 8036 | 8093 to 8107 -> 1.17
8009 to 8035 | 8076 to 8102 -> 1.15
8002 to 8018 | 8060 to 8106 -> 1.10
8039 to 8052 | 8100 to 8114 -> 1.10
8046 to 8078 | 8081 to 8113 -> 1.10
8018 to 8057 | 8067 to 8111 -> 1.12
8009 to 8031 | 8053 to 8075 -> 1.03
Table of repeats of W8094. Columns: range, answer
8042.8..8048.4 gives 3.49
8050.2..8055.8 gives 3.33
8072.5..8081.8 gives 3.69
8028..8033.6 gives 3.33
